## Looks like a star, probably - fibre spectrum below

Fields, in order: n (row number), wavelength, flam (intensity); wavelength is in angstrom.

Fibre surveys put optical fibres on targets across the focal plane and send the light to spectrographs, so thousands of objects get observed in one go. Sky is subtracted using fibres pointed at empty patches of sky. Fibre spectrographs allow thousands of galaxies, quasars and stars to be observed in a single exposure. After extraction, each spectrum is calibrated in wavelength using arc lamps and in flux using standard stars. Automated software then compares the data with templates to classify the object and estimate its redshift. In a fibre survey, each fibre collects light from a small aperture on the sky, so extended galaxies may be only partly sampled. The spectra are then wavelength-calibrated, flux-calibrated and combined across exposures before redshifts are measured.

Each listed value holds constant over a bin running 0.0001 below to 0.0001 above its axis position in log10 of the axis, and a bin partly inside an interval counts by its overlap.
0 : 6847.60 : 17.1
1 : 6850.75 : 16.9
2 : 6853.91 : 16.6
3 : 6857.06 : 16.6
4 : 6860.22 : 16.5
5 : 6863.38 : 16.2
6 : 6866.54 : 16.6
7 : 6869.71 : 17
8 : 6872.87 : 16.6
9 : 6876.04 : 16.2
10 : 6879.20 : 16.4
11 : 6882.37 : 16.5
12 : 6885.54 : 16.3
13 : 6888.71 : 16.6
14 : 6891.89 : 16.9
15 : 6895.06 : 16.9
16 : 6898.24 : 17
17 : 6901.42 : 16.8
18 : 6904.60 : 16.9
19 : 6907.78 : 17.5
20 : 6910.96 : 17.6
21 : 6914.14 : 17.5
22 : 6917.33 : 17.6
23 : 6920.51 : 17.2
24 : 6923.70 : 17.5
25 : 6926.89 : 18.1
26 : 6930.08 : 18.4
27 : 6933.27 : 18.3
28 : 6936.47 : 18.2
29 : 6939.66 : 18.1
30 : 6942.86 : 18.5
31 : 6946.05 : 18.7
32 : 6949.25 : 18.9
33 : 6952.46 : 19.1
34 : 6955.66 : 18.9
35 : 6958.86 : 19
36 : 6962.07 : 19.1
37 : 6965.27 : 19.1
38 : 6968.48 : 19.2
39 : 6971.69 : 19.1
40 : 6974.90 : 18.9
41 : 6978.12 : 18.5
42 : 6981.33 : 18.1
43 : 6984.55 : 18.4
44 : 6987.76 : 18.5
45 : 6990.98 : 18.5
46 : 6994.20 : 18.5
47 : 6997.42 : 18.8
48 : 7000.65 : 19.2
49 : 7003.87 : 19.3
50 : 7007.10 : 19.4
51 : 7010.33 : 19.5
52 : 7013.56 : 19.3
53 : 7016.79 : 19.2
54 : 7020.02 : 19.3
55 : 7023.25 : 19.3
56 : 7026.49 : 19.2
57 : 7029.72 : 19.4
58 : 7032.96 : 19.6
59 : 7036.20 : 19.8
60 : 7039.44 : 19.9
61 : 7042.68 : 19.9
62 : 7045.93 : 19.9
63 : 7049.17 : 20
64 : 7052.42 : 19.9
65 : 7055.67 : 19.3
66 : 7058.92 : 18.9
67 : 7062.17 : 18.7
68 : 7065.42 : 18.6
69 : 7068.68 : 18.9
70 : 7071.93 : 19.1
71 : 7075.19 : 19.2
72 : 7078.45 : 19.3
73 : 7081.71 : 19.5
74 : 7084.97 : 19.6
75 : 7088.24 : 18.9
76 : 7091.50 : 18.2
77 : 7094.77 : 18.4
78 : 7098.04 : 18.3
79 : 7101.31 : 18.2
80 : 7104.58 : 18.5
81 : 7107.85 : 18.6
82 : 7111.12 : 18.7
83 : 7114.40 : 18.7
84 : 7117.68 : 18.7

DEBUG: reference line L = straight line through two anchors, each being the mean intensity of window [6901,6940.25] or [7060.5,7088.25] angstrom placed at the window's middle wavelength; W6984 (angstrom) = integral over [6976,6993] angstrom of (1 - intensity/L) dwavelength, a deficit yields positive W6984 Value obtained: -0.1 angstrom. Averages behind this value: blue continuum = 17.7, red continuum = 19.1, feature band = 18.4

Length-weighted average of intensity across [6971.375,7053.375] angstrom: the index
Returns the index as 19.2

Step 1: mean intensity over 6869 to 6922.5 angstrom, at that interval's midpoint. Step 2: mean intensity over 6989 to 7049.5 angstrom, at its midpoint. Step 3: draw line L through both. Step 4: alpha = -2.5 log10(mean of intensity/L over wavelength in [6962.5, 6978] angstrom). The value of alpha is -0.04 mag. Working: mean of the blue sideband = 16.9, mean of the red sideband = 19.4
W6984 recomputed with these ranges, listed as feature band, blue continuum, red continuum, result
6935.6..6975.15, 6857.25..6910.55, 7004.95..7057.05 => -1.6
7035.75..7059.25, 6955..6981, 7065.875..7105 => -1.1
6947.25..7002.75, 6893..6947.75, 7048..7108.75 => -2.1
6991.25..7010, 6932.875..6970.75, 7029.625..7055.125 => 0.3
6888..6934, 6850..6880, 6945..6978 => 0.9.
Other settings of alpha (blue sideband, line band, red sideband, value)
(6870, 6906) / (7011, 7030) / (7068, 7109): -0.07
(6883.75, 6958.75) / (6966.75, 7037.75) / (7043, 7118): -0.04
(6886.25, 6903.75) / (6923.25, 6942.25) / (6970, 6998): -0.04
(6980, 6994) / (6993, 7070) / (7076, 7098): -0.04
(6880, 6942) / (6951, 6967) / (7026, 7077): -0.06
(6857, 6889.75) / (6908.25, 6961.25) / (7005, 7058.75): -0.03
